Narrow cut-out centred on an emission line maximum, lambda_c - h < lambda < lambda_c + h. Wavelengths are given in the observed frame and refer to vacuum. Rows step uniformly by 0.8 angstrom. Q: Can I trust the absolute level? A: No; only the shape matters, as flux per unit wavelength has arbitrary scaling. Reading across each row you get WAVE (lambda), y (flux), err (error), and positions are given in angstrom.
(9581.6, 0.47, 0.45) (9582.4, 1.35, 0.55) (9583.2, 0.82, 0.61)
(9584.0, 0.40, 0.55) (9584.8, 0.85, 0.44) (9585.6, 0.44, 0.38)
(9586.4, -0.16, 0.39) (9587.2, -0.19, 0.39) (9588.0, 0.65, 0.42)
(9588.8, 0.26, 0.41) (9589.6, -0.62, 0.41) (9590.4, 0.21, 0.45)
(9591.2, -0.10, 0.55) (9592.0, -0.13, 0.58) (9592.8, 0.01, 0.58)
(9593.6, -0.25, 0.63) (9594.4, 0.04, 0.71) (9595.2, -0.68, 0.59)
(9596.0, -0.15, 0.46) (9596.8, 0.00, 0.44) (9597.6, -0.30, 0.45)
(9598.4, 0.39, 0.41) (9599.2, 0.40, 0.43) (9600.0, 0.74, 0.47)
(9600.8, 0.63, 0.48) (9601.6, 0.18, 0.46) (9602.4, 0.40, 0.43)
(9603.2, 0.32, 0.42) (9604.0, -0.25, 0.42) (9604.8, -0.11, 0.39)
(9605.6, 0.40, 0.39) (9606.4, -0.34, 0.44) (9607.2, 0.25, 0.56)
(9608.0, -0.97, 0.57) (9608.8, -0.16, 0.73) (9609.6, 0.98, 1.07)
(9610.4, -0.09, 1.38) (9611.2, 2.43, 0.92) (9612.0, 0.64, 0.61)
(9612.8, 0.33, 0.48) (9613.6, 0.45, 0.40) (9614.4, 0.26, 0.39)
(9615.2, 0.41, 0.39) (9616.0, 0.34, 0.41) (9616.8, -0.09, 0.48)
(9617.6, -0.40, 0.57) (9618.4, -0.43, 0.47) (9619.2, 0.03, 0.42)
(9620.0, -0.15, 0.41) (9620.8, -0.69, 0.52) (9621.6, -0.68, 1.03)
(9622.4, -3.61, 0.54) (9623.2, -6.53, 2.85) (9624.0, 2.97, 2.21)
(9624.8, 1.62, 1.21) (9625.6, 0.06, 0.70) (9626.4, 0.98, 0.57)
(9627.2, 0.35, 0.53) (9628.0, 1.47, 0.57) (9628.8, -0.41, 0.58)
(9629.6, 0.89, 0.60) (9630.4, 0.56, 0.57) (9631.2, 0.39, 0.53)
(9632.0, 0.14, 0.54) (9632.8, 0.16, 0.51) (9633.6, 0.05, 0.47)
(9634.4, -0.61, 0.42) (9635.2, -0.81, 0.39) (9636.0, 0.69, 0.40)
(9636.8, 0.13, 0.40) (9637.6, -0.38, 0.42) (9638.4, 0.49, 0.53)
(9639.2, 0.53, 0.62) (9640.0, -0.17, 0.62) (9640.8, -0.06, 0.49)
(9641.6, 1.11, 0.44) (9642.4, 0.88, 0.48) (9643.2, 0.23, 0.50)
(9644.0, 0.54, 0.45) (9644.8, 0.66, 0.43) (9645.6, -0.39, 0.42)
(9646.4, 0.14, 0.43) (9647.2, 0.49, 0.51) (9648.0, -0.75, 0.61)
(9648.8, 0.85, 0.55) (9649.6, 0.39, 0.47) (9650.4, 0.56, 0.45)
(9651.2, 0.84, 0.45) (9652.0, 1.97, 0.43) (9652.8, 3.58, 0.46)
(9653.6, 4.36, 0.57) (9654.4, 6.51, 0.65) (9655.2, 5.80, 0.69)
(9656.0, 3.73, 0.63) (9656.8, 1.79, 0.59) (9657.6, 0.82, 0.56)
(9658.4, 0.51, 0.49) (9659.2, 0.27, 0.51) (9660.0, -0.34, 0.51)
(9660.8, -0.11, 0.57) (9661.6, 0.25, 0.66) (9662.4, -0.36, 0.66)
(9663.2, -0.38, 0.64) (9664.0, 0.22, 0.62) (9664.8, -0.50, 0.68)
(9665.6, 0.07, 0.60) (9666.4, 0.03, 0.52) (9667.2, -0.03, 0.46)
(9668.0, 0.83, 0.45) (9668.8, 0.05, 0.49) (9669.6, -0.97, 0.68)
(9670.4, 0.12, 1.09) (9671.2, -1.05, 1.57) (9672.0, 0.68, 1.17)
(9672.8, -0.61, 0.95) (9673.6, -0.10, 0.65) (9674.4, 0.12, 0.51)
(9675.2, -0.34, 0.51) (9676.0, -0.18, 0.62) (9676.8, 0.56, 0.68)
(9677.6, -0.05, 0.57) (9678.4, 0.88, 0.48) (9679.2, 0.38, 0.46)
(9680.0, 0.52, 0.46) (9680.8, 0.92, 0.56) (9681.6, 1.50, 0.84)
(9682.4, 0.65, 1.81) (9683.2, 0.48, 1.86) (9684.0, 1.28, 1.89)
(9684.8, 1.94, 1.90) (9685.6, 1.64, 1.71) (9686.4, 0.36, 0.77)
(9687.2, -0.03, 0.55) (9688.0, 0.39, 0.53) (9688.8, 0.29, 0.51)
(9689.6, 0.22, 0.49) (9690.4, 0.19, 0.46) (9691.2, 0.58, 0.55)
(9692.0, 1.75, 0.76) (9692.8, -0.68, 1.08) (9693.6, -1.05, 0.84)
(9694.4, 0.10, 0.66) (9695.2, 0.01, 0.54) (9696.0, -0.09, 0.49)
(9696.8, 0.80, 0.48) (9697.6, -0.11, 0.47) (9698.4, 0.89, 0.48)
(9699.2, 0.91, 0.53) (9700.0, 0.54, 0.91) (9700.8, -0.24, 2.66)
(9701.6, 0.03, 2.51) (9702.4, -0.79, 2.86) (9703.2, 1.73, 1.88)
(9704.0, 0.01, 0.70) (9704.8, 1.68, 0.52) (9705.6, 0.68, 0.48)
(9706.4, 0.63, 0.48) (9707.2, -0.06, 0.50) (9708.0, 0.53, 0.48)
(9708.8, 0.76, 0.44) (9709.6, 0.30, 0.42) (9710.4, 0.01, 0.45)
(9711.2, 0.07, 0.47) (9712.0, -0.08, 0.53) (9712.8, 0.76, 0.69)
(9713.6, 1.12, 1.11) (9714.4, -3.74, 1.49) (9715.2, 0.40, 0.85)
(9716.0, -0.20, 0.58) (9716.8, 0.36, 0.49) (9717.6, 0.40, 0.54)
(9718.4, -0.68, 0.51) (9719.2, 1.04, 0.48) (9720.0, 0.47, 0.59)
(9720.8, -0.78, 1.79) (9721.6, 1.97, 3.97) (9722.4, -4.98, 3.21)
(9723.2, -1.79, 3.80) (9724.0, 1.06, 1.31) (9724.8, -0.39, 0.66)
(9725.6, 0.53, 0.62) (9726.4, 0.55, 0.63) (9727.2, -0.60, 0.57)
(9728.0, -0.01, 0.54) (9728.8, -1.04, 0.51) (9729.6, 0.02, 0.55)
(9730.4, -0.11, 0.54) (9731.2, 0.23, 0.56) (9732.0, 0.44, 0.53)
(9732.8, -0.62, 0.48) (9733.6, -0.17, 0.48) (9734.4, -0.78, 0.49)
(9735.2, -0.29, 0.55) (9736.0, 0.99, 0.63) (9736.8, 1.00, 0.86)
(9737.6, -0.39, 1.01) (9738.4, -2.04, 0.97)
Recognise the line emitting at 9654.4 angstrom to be [O III]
